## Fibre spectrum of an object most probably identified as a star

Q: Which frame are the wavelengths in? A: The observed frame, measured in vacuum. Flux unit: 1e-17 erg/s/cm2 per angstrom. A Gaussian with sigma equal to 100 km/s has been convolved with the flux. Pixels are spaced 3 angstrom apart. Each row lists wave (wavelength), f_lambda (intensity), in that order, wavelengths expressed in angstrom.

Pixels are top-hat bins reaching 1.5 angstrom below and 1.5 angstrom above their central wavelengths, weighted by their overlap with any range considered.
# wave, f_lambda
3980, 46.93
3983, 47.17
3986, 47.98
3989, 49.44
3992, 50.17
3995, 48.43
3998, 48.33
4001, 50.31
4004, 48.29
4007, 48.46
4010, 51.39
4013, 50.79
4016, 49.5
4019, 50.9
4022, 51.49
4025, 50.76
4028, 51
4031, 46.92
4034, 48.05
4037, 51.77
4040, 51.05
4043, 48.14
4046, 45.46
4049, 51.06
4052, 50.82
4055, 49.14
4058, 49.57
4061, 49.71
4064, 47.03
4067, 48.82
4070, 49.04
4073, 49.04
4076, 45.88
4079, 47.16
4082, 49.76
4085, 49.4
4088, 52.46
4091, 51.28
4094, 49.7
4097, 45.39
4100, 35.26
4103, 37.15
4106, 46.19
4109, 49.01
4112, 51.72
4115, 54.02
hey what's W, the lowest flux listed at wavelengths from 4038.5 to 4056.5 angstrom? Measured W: 45.46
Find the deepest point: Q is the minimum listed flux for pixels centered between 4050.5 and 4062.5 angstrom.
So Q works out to 49.14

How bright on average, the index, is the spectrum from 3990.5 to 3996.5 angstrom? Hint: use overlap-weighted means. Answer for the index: 49.3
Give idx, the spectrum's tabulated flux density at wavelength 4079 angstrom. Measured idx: 47.16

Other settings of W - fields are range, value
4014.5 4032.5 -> 46.92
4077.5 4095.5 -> 47.16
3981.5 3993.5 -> 47.17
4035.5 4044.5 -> 48.14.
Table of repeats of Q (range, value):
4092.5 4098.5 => 45.39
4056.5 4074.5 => 47.03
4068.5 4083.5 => 45.88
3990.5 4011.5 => 48.29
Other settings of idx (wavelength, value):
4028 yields 51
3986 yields 47.98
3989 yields 49.44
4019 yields 50.9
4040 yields 51.05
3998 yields 48.33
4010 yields 51.39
